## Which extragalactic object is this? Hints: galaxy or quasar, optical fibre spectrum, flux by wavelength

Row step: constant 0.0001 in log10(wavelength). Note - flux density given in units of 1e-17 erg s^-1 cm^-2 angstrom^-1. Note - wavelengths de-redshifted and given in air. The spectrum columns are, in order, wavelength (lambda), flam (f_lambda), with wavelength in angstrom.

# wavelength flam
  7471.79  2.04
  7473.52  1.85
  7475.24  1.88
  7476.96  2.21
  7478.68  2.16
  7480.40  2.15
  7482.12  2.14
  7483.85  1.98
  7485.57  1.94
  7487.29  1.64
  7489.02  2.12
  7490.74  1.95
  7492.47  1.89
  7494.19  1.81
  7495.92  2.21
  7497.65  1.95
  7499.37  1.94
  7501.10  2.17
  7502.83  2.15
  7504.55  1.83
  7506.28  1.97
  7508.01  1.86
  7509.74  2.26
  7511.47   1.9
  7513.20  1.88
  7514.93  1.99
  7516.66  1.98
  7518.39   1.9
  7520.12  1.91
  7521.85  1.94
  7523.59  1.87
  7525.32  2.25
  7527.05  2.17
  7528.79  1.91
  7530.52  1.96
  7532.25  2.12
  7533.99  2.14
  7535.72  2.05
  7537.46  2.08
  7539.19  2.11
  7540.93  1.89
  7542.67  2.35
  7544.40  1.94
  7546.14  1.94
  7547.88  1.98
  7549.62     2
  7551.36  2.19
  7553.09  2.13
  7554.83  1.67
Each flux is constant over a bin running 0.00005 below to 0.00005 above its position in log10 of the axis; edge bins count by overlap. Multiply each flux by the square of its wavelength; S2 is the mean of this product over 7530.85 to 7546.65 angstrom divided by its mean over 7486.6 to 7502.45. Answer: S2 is 1.1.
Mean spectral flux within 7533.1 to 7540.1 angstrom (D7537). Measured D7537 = 2.09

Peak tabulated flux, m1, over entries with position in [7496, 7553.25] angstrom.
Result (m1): 2.35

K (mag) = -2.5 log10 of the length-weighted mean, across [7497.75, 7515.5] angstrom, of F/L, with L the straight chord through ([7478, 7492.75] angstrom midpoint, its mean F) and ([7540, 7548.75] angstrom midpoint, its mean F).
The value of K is 0.01 mag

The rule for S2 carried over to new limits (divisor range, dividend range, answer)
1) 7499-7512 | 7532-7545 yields 1.04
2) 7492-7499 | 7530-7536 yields 1.07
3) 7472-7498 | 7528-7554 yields 1.05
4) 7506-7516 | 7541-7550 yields 1.04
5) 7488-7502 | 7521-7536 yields 1.03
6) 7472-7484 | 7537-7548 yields 1.01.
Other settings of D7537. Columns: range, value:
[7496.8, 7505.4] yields 2.01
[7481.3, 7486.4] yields 2.02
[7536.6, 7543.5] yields 2.11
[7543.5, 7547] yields 1.95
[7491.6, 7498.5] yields 1.96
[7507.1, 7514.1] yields 1.97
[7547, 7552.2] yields 2.05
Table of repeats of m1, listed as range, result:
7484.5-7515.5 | 2.26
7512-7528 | 2.25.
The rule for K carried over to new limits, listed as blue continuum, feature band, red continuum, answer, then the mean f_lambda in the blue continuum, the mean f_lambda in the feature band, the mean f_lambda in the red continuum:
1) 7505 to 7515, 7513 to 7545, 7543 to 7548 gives -0.025 mag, 1.97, 2.03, 1.99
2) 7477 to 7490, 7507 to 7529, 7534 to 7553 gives 0.033 mag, 2.03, 1.99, 2.06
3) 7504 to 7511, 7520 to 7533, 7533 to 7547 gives 0.004 mag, 1.98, 2.02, 2.06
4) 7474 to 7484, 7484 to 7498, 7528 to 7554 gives 0.075 mag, 2.09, 1.94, 2.05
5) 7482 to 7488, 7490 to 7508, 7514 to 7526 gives -0.027 mag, 1.91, 1.98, 1.97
